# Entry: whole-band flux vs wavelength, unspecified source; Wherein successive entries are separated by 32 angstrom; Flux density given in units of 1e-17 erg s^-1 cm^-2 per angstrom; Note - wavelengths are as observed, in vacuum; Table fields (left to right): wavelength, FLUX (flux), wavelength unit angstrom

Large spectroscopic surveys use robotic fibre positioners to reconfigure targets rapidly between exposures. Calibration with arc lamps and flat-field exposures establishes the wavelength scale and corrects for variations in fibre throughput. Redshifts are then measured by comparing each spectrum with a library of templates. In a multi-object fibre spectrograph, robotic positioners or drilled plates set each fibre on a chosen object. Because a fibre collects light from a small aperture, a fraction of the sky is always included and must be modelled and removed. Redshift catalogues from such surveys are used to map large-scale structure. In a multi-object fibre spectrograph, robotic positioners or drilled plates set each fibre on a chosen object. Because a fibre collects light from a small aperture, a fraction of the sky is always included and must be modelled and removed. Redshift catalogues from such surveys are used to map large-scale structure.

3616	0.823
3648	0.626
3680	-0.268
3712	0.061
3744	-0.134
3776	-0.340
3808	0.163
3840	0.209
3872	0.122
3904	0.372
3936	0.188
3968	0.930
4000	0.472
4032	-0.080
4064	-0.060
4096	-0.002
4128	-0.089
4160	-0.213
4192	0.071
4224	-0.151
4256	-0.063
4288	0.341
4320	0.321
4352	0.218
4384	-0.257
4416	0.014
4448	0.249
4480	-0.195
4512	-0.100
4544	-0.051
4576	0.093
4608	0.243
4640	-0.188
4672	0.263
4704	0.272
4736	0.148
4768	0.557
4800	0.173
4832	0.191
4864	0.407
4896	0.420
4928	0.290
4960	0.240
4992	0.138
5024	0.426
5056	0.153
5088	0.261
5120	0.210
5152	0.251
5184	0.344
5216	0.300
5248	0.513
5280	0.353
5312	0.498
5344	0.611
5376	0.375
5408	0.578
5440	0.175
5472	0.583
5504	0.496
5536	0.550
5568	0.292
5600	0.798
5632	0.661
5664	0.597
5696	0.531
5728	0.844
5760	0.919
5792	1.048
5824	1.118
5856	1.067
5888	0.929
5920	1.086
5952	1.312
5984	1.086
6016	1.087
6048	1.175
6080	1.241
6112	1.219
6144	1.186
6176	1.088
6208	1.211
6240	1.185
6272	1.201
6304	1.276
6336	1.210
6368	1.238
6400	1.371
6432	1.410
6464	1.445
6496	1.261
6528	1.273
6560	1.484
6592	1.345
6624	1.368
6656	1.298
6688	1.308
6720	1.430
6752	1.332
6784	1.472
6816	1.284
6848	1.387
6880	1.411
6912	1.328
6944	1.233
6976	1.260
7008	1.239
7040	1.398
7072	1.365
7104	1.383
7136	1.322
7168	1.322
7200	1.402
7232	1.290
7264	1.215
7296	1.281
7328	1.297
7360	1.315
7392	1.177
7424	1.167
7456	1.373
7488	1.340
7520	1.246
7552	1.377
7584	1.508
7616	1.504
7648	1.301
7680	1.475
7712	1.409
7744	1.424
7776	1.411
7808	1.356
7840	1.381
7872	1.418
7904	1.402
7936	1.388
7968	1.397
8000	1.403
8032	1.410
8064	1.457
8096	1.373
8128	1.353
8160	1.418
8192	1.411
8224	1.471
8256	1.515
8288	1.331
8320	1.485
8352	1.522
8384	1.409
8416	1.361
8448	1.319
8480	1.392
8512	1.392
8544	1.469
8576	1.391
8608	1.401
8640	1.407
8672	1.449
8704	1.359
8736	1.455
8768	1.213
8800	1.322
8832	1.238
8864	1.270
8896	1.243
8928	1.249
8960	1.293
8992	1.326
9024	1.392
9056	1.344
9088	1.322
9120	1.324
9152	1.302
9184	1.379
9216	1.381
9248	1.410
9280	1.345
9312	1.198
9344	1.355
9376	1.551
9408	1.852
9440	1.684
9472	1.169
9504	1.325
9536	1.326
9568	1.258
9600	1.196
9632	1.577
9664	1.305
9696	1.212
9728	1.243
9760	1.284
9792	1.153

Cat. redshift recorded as 0.43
